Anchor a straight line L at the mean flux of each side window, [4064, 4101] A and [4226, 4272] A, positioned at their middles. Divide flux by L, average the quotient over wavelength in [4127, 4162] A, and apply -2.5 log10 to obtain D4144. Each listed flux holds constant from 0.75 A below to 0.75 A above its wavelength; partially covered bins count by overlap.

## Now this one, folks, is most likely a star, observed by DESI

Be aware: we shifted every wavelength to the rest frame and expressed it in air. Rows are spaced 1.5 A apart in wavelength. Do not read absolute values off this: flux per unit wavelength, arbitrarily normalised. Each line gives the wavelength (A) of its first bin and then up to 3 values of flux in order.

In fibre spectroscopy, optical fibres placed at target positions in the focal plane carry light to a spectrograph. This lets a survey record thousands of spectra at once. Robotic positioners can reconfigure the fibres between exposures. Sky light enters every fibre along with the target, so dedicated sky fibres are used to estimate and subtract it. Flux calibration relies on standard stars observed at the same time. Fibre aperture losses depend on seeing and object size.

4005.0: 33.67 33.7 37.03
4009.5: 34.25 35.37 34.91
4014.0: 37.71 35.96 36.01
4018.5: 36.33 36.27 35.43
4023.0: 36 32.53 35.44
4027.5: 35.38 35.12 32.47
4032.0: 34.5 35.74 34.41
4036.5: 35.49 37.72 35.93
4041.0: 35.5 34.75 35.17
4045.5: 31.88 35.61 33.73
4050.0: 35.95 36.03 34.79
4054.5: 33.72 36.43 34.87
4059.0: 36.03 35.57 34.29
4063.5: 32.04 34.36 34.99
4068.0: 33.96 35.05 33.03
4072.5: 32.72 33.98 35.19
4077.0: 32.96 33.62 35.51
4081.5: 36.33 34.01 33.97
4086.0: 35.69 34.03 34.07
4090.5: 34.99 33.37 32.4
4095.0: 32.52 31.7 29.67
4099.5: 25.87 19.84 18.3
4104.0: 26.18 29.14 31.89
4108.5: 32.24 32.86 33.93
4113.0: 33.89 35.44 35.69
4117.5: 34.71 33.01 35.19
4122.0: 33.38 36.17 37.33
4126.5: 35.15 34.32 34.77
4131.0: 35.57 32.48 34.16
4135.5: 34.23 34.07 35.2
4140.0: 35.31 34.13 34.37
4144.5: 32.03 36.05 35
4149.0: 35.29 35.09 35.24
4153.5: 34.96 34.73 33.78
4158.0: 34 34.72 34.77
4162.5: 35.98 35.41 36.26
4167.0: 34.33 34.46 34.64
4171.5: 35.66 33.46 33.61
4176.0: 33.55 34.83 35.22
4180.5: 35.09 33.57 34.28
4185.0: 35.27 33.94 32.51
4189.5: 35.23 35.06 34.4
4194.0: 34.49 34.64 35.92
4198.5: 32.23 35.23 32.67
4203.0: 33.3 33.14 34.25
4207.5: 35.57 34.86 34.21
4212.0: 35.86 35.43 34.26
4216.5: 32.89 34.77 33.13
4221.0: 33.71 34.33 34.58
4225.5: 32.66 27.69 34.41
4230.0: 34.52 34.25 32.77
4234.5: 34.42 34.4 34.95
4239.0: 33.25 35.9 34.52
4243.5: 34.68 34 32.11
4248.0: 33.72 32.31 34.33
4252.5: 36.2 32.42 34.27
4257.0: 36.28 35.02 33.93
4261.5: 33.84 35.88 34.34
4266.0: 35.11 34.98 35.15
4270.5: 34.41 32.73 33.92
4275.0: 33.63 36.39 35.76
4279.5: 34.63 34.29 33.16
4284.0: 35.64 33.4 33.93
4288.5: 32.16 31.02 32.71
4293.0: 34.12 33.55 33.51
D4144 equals -0.03 mag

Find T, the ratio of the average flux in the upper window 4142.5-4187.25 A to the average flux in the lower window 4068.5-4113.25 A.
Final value 1.1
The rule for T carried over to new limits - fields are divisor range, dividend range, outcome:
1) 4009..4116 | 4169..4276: 1.01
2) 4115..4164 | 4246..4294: 0.98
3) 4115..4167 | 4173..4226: 0.98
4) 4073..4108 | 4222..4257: 1.07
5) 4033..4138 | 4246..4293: 1.02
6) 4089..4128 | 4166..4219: 1.08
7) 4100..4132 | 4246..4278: 1.07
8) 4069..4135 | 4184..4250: 1.03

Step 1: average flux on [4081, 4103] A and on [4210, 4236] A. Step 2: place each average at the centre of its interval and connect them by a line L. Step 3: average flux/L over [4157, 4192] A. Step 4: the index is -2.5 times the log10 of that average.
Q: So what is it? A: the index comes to -0.06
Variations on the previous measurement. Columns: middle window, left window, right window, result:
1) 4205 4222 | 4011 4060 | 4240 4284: 0.01 mag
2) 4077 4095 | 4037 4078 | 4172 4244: 0.01 mag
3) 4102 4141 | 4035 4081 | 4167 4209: 0.04 mag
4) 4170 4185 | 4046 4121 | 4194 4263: -0.02 mag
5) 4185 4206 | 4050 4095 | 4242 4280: 0.01 mag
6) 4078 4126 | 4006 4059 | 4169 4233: 0.08 mag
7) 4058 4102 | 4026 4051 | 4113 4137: 0.06 mag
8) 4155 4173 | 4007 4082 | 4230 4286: -0.01 mag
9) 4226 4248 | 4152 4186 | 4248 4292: 0.02 mag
